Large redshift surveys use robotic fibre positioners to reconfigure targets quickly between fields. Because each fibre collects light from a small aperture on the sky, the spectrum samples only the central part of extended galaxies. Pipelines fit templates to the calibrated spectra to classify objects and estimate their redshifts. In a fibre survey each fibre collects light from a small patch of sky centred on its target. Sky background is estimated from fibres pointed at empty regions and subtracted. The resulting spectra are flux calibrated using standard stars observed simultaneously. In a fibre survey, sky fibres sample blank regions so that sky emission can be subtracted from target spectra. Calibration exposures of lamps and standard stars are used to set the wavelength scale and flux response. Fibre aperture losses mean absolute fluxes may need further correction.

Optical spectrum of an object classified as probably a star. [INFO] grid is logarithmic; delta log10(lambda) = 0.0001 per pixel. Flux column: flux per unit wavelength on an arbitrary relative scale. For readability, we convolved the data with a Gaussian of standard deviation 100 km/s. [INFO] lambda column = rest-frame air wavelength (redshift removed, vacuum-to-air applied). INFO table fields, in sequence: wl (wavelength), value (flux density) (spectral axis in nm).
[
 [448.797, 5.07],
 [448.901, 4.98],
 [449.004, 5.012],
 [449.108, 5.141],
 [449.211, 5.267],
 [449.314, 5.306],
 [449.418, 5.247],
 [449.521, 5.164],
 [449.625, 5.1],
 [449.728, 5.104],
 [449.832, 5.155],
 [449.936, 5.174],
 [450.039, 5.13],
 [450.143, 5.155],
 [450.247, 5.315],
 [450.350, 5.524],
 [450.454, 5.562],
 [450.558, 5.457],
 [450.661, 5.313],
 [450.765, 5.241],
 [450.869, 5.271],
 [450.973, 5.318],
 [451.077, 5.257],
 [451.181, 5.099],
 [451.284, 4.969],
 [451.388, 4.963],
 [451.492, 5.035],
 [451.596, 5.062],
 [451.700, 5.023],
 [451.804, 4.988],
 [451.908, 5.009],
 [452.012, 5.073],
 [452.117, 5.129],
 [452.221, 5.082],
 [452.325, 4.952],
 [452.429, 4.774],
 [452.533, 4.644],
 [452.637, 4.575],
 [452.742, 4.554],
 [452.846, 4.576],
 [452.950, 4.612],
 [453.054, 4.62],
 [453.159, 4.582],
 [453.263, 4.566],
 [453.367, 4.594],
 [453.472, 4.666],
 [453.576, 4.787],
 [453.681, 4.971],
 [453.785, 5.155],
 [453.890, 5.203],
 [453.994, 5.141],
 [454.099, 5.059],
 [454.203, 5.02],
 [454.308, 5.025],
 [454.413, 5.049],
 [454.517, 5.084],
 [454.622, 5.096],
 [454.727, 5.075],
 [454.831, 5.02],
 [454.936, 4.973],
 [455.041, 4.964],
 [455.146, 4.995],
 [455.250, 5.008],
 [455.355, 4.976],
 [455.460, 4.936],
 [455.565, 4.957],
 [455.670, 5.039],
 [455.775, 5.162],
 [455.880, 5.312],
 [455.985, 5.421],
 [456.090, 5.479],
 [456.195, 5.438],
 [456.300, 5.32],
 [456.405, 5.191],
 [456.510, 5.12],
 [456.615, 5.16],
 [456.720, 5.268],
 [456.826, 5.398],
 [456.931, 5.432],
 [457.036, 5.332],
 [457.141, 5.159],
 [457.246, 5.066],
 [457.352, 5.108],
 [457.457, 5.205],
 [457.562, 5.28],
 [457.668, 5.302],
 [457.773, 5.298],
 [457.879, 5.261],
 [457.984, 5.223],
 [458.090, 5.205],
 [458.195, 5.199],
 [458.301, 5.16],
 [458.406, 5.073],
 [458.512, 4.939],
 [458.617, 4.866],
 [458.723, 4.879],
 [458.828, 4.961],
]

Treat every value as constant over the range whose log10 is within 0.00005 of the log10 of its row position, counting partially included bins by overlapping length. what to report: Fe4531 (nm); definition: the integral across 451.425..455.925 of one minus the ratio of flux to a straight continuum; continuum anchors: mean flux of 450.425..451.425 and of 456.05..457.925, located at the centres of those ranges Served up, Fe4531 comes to 0.28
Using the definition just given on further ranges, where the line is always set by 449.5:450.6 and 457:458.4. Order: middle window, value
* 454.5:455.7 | 0.05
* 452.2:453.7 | 0.16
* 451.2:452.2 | 0.04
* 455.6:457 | -0.02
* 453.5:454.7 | 0.04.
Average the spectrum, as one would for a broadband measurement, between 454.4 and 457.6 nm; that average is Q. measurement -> 5.16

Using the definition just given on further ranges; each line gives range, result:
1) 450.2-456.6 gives 5.04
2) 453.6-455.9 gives 5.05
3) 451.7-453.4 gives 4.78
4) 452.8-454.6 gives 4.87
